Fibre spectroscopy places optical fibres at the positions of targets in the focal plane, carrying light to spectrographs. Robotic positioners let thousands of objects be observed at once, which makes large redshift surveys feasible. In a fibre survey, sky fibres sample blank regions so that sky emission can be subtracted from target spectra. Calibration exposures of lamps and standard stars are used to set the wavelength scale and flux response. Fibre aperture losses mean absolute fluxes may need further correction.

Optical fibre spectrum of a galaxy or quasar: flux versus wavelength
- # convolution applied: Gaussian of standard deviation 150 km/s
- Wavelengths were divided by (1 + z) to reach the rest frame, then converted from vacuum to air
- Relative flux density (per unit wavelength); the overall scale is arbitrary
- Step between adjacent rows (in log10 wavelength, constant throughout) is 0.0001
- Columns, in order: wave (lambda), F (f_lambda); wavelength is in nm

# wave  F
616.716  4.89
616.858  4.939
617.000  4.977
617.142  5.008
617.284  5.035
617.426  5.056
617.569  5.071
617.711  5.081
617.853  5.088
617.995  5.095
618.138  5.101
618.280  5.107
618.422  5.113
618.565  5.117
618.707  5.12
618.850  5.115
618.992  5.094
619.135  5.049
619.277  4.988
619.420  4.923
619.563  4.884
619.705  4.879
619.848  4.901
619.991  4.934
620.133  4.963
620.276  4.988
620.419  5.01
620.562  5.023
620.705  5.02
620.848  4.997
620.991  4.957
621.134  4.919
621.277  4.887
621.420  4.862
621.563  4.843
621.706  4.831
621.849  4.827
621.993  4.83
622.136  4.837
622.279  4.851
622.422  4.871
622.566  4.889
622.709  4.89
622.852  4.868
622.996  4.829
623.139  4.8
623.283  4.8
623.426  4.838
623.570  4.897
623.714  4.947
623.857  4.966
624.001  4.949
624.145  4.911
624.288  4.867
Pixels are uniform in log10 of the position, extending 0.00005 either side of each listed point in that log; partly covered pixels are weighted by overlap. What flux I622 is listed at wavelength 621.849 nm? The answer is 4.827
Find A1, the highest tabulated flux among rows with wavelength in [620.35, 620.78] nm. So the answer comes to 5.023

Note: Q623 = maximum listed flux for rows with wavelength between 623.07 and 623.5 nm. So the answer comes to 4.838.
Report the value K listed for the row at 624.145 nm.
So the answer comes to 4.911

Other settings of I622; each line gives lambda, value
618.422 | 5.113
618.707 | 5.12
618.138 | 5.101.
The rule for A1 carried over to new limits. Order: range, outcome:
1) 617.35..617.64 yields 5.071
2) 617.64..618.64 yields 5.117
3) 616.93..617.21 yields 5.008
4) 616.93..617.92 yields 5.088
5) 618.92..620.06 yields 5.094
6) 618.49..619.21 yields 5.12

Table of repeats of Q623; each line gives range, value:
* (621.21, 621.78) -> 4.887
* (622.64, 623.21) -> 4.89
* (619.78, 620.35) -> 4.988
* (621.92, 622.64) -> 4.889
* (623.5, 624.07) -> 4.966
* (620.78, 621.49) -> 4.997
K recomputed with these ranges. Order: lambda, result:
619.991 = 4.934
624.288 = 4.867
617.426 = 5.056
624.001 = 4.949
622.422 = 4.871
